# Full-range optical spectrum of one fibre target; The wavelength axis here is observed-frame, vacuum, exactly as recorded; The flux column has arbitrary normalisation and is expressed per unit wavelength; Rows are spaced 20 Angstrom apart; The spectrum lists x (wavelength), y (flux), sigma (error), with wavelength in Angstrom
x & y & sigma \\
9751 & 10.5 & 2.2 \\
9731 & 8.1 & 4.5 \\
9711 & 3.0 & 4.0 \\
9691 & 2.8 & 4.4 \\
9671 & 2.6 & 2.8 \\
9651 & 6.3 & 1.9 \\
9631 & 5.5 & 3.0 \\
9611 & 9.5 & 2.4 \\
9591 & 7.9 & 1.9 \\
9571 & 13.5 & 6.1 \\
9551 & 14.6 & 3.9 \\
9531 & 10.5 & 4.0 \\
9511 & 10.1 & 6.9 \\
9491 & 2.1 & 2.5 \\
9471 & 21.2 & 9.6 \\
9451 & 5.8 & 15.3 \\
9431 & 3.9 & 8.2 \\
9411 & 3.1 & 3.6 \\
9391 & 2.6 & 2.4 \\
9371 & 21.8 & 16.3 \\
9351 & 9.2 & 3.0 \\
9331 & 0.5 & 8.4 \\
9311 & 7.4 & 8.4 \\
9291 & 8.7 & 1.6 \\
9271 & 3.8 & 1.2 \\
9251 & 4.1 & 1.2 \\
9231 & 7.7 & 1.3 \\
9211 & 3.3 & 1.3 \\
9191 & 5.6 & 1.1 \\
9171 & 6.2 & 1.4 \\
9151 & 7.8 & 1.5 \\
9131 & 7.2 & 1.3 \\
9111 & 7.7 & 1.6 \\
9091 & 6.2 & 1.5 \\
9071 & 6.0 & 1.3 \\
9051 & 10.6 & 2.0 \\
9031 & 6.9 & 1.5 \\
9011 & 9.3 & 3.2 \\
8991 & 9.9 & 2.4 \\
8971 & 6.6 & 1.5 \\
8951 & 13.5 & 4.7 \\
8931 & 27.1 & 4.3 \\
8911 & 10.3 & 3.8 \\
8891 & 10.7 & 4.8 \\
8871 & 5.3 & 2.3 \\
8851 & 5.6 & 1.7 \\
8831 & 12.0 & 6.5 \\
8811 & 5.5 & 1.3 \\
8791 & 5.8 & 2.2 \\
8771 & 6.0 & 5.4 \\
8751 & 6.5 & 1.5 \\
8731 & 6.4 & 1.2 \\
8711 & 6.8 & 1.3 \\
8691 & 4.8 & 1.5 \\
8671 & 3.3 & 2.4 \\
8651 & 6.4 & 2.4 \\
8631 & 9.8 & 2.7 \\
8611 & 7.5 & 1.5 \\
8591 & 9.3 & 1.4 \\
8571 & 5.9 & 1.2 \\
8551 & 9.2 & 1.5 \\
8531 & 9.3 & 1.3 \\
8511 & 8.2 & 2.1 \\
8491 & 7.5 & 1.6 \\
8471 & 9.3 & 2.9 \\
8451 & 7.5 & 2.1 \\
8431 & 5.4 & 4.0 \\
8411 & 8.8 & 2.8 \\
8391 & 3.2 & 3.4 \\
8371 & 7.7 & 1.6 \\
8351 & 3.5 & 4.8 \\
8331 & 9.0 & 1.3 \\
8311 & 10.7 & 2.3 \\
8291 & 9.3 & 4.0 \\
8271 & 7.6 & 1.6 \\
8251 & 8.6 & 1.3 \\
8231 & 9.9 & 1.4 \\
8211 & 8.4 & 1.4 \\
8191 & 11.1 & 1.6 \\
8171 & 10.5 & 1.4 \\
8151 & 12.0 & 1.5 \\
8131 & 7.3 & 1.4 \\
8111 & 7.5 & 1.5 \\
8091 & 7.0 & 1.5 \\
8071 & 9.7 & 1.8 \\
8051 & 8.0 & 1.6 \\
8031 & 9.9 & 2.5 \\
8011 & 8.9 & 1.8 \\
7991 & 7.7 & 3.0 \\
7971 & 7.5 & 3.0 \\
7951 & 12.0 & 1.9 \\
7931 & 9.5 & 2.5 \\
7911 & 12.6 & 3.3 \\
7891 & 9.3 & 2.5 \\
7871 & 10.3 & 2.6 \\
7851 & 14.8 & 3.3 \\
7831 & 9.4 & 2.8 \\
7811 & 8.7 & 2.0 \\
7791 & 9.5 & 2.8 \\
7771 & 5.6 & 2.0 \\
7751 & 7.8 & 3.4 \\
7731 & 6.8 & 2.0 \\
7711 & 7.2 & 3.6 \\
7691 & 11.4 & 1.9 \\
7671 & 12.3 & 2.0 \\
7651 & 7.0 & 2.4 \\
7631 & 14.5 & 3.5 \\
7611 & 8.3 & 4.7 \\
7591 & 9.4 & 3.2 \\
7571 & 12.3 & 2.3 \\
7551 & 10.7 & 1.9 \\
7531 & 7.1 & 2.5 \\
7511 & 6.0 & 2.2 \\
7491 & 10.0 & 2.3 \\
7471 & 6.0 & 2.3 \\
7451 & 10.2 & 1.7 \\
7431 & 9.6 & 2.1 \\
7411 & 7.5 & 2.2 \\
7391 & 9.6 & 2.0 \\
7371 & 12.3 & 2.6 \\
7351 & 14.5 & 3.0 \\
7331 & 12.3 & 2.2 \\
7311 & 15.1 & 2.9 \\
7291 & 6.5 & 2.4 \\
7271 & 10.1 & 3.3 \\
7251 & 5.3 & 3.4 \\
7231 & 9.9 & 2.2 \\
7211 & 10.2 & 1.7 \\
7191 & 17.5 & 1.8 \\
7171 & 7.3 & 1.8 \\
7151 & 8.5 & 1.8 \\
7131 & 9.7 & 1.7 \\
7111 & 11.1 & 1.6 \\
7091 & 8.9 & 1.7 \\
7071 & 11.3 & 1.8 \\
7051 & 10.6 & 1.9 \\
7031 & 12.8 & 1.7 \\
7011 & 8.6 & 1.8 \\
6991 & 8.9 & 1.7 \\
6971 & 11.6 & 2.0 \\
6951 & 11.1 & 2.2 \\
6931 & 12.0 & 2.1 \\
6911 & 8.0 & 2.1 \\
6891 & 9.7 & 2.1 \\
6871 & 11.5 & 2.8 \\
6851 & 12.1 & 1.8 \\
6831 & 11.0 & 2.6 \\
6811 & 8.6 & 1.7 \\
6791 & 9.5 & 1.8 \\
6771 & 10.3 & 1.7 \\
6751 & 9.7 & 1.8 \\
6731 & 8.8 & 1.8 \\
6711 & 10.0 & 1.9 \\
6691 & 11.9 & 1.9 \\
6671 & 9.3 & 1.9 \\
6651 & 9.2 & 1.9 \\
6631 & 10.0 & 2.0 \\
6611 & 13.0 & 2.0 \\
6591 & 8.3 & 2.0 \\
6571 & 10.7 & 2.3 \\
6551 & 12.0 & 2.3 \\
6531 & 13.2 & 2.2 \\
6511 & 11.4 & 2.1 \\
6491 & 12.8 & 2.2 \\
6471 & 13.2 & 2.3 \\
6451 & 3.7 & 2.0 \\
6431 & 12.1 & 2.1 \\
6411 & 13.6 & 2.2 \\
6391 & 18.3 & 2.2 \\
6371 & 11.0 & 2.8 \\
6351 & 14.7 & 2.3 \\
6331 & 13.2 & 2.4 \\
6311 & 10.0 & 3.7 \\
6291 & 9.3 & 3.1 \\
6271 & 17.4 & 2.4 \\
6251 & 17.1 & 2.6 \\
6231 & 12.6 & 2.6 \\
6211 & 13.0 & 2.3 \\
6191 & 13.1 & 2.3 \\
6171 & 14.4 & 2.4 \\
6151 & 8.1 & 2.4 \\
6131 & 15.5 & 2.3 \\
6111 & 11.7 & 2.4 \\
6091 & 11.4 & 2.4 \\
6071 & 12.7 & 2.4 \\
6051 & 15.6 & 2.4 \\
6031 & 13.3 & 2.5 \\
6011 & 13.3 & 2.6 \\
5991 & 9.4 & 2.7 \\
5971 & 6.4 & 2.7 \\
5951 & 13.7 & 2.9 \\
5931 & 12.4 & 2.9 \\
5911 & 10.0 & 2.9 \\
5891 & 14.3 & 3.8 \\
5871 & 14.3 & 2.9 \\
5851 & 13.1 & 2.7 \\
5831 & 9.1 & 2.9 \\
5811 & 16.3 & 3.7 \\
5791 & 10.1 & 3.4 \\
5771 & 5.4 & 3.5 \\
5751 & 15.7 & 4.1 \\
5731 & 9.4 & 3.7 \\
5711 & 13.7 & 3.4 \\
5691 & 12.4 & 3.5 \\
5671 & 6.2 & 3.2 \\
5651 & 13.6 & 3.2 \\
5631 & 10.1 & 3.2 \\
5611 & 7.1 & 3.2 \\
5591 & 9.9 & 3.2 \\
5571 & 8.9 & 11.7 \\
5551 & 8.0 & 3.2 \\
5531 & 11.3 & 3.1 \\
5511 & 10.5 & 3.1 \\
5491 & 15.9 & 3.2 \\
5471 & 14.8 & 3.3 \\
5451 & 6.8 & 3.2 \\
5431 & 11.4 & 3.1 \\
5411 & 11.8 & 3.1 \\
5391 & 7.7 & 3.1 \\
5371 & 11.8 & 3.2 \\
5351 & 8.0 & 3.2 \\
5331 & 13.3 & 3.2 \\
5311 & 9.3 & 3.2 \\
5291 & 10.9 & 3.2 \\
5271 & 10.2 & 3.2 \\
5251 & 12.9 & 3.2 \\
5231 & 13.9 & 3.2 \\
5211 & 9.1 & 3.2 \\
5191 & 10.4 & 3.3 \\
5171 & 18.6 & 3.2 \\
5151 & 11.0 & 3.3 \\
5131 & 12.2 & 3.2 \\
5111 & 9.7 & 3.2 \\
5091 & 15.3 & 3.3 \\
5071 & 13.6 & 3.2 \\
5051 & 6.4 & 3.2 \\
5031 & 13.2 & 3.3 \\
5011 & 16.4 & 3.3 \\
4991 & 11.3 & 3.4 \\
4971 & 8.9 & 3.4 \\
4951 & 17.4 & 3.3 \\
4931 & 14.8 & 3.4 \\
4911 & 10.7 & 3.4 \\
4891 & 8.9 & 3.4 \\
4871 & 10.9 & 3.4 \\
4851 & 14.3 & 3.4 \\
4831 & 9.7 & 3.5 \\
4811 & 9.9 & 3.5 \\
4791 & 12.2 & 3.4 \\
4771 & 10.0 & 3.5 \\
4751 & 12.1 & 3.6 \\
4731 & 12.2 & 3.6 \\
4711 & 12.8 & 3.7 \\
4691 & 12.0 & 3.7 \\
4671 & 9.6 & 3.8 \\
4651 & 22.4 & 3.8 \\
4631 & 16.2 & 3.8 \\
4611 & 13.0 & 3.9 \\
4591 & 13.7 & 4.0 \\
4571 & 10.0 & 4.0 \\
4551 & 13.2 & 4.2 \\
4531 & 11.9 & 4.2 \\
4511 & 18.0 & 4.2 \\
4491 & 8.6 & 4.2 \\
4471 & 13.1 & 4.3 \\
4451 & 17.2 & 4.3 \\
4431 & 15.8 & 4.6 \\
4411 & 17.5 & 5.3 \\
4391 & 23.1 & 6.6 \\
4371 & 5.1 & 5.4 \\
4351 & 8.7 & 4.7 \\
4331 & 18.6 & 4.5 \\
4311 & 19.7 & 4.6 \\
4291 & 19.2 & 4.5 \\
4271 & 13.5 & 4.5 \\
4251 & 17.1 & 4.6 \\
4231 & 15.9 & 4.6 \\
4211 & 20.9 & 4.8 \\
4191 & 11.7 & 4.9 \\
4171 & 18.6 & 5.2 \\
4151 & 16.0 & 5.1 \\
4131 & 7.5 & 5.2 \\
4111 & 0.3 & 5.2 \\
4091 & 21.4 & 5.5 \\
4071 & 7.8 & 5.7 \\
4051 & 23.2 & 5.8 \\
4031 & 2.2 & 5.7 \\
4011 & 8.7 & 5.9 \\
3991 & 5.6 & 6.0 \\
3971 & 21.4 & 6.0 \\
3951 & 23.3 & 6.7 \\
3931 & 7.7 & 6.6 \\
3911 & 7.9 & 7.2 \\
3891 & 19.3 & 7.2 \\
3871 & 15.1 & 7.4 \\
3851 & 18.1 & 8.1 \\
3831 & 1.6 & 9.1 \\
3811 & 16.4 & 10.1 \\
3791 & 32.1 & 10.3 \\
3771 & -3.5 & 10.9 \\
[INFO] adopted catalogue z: 0.095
